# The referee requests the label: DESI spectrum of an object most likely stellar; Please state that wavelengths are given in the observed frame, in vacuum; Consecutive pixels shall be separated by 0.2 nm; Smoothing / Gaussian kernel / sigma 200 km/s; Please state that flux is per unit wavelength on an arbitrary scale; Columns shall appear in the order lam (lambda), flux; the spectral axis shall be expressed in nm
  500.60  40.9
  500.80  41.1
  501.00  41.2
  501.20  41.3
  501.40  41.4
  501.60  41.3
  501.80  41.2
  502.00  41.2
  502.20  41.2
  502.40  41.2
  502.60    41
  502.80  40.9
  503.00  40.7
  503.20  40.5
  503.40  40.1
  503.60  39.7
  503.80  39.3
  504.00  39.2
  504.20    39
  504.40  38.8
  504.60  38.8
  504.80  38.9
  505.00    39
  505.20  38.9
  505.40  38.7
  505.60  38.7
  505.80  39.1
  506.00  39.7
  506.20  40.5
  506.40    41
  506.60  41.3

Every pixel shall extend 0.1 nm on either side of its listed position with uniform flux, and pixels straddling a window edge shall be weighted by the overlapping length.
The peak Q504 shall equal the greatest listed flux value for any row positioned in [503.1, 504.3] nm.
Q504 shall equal 40.5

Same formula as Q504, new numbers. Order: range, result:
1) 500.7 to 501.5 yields 41.4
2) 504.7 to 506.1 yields 39.7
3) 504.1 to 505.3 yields 39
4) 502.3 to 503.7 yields 41.2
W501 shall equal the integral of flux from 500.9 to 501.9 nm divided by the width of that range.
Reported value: 41.3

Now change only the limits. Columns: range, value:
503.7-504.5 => 39.1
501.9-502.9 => 41.1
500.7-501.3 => 41.2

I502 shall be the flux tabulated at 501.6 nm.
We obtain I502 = 41.3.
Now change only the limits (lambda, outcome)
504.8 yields 38.9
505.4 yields 38.7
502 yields 41.2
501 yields 41.2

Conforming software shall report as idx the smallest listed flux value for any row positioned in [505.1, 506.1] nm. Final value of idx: 38.7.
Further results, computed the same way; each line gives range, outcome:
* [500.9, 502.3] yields 41.2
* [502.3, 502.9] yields 40.9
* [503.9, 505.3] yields 38.8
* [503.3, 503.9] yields 39.3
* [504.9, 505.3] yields 38.9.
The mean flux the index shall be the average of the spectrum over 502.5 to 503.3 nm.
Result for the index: 40.8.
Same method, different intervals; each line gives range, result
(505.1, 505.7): 38.8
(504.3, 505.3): 38.9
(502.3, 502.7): 41.1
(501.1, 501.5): 41.3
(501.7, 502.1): 41.2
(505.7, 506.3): 39.8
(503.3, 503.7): 39.9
